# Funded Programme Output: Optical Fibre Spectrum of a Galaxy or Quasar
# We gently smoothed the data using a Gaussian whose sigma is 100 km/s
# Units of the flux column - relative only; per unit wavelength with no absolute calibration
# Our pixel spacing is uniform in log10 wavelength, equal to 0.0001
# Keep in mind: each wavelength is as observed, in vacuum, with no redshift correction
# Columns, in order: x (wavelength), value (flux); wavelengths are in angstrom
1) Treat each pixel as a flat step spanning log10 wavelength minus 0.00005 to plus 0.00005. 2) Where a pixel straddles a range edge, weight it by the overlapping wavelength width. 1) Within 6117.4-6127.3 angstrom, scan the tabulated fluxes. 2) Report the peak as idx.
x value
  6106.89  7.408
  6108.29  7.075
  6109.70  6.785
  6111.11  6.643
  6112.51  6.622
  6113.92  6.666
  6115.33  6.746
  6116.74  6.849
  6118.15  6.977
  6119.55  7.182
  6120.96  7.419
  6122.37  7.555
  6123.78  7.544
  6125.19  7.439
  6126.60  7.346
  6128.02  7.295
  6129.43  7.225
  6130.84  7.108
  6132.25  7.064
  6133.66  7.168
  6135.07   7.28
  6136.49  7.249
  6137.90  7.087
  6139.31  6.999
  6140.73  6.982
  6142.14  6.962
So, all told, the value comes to 7.555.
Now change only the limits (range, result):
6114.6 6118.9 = 6.977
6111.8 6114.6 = 6.666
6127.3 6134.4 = 7.295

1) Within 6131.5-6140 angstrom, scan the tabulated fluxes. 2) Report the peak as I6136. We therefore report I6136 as 7.28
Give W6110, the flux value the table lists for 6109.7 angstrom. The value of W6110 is 6.785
